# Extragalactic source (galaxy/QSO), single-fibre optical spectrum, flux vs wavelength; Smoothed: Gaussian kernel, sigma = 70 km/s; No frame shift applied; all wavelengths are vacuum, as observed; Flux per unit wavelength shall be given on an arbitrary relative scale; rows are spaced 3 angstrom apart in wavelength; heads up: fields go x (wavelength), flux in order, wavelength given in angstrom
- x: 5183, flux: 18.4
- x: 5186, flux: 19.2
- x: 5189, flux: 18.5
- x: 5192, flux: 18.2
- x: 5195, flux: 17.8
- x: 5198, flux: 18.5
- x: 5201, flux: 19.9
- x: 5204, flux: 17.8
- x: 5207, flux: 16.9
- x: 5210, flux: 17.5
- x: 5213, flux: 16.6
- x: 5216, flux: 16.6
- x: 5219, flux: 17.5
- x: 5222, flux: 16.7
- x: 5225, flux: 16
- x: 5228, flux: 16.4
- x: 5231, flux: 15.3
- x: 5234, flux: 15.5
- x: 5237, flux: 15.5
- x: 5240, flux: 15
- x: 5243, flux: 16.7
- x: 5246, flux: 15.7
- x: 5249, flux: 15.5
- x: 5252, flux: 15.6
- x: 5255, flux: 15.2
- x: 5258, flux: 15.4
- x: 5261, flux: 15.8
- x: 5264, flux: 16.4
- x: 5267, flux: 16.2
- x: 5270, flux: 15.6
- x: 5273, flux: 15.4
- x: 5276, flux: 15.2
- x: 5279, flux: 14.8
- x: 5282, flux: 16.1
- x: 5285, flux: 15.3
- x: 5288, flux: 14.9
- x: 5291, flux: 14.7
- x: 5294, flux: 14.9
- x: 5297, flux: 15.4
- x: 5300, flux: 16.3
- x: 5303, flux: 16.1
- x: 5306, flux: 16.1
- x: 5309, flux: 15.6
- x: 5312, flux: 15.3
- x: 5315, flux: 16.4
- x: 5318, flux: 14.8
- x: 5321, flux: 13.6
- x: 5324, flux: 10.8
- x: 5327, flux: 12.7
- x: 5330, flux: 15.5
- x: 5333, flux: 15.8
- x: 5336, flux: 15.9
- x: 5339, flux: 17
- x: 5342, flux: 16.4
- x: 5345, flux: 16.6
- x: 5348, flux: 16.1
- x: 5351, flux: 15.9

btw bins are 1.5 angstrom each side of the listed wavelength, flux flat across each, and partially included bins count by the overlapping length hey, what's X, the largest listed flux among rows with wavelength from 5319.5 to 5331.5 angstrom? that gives 15.5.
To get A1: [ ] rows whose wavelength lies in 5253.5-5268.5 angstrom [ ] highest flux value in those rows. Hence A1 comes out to 16.4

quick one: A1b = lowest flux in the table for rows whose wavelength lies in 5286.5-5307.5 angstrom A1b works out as 14.7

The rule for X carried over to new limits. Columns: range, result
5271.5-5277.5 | 15.4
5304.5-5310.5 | 16.1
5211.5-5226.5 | 17.5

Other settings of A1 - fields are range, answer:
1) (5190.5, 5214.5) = 19.9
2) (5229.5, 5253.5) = 16.7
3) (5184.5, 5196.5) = 19.2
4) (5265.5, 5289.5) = 16.2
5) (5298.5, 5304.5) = 16.3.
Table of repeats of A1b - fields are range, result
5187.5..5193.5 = 18.2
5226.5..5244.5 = 15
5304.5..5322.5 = 13.6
